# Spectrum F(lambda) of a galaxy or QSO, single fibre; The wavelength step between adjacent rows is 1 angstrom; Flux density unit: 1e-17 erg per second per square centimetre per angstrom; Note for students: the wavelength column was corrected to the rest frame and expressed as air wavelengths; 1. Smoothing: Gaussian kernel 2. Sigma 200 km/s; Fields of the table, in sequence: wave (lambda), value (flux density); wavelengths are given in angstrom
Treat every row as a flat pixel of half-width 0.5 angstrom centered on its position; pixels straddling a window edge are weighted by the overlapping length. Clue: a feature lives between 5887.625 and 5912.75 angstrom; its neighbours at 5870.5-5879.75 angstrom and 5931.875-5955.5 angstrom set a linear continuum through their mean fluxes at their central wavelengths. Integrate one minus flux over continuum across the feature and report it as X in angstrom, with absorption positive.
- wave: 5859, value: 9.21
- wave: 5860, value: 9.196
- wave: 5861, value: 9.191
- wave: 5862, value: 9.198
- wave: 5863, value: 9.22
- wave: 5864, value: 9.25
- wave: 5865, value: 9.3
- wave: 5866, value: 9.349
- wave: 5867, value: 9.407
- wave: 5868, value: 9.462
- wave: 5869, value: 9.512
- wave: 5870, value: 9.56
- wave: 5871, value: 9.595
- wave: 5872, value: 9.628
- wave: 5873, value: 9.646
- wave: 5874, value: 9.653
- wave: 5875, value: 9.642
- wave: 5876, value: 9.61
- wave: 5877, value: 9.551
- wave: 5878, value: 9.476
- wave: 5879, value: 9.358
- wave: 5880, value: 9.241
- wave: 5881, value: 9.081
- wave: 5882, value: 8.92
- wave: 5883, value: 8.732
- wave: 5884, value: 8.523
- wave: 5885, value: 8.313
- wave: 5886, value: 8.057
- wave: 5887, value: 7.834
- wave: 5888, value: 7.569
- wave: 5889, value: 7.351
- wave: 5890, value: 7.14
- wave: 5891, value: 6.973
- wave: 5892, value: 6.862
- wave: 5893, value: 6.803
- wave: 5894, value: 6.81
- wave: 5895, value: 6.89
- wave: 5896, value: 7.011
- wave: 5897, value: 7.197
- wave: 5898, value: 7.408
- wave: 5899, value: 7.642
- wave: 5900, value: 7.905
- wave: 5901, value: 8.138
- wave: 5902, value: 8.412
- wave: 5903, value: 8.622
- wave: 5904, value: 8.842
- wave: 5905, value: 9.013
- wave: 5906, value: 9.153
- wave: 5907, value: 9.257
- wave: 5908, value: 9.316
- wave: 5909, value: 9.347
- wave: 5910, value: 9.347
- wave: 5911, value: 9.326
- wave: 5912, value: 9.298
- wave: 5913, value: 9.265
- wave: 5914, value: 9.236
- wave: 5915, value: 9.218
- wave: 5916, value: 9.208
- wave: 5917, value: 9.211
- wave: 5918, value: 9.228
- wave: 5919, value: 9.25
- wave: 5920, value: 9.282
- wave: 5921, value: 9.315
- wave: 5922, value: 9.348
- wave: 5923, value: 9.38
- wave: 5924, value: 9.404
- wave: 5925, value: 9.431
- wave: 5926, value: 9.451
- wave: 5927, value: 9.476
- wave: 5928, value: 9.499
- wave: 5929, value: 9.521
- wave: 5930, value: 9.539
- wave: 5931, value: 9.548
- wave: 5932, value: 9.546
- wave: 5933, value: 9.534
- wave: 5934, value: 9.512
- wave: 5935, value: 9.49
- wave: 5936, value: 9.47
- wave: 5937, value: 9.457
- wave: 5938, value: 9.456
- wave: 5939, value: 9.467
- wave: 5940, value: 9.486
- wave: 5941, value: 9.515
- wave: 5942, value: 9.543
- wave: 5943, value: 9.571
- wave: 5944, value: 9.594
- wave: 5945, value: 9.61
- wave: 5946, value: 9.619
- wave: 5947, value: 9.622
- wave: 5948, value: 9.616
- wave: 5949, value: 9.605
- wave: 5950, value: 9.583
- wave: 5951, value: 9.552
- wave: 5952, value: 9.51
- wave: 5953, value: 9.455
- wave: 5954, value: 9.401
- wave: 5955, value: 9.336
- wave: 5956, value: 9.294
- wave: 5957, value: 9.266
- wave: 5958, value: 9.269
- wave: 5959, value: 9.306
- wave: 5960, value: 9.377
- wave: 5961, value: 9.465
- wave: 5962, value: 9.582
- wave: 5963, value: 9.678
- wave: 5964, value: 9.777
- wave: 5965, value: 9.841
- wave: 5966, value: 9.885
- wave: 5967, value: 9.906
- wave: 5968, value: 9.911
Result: 3.9 angstrom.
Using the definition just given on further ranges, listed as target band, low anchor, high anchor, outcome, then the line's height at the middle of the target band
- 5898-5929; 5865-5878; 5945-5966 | 1.48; 9.53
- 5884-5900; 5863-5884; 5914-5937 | 3.42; 9.38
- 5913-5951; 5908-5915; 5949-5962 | -0.41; 9.35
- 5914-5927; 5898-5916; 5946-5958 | -0.38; 9.05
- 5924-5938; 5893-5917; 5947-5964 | -0.77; 9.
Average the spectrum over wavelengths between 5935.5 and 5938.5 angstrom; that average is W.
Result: 9.46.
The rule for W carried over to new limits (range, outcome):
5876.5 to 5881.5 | 9.34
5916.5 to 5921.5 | 9.26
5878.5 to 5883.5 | 9.07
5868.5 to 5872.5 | 9.57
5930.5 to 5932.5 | 9.55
